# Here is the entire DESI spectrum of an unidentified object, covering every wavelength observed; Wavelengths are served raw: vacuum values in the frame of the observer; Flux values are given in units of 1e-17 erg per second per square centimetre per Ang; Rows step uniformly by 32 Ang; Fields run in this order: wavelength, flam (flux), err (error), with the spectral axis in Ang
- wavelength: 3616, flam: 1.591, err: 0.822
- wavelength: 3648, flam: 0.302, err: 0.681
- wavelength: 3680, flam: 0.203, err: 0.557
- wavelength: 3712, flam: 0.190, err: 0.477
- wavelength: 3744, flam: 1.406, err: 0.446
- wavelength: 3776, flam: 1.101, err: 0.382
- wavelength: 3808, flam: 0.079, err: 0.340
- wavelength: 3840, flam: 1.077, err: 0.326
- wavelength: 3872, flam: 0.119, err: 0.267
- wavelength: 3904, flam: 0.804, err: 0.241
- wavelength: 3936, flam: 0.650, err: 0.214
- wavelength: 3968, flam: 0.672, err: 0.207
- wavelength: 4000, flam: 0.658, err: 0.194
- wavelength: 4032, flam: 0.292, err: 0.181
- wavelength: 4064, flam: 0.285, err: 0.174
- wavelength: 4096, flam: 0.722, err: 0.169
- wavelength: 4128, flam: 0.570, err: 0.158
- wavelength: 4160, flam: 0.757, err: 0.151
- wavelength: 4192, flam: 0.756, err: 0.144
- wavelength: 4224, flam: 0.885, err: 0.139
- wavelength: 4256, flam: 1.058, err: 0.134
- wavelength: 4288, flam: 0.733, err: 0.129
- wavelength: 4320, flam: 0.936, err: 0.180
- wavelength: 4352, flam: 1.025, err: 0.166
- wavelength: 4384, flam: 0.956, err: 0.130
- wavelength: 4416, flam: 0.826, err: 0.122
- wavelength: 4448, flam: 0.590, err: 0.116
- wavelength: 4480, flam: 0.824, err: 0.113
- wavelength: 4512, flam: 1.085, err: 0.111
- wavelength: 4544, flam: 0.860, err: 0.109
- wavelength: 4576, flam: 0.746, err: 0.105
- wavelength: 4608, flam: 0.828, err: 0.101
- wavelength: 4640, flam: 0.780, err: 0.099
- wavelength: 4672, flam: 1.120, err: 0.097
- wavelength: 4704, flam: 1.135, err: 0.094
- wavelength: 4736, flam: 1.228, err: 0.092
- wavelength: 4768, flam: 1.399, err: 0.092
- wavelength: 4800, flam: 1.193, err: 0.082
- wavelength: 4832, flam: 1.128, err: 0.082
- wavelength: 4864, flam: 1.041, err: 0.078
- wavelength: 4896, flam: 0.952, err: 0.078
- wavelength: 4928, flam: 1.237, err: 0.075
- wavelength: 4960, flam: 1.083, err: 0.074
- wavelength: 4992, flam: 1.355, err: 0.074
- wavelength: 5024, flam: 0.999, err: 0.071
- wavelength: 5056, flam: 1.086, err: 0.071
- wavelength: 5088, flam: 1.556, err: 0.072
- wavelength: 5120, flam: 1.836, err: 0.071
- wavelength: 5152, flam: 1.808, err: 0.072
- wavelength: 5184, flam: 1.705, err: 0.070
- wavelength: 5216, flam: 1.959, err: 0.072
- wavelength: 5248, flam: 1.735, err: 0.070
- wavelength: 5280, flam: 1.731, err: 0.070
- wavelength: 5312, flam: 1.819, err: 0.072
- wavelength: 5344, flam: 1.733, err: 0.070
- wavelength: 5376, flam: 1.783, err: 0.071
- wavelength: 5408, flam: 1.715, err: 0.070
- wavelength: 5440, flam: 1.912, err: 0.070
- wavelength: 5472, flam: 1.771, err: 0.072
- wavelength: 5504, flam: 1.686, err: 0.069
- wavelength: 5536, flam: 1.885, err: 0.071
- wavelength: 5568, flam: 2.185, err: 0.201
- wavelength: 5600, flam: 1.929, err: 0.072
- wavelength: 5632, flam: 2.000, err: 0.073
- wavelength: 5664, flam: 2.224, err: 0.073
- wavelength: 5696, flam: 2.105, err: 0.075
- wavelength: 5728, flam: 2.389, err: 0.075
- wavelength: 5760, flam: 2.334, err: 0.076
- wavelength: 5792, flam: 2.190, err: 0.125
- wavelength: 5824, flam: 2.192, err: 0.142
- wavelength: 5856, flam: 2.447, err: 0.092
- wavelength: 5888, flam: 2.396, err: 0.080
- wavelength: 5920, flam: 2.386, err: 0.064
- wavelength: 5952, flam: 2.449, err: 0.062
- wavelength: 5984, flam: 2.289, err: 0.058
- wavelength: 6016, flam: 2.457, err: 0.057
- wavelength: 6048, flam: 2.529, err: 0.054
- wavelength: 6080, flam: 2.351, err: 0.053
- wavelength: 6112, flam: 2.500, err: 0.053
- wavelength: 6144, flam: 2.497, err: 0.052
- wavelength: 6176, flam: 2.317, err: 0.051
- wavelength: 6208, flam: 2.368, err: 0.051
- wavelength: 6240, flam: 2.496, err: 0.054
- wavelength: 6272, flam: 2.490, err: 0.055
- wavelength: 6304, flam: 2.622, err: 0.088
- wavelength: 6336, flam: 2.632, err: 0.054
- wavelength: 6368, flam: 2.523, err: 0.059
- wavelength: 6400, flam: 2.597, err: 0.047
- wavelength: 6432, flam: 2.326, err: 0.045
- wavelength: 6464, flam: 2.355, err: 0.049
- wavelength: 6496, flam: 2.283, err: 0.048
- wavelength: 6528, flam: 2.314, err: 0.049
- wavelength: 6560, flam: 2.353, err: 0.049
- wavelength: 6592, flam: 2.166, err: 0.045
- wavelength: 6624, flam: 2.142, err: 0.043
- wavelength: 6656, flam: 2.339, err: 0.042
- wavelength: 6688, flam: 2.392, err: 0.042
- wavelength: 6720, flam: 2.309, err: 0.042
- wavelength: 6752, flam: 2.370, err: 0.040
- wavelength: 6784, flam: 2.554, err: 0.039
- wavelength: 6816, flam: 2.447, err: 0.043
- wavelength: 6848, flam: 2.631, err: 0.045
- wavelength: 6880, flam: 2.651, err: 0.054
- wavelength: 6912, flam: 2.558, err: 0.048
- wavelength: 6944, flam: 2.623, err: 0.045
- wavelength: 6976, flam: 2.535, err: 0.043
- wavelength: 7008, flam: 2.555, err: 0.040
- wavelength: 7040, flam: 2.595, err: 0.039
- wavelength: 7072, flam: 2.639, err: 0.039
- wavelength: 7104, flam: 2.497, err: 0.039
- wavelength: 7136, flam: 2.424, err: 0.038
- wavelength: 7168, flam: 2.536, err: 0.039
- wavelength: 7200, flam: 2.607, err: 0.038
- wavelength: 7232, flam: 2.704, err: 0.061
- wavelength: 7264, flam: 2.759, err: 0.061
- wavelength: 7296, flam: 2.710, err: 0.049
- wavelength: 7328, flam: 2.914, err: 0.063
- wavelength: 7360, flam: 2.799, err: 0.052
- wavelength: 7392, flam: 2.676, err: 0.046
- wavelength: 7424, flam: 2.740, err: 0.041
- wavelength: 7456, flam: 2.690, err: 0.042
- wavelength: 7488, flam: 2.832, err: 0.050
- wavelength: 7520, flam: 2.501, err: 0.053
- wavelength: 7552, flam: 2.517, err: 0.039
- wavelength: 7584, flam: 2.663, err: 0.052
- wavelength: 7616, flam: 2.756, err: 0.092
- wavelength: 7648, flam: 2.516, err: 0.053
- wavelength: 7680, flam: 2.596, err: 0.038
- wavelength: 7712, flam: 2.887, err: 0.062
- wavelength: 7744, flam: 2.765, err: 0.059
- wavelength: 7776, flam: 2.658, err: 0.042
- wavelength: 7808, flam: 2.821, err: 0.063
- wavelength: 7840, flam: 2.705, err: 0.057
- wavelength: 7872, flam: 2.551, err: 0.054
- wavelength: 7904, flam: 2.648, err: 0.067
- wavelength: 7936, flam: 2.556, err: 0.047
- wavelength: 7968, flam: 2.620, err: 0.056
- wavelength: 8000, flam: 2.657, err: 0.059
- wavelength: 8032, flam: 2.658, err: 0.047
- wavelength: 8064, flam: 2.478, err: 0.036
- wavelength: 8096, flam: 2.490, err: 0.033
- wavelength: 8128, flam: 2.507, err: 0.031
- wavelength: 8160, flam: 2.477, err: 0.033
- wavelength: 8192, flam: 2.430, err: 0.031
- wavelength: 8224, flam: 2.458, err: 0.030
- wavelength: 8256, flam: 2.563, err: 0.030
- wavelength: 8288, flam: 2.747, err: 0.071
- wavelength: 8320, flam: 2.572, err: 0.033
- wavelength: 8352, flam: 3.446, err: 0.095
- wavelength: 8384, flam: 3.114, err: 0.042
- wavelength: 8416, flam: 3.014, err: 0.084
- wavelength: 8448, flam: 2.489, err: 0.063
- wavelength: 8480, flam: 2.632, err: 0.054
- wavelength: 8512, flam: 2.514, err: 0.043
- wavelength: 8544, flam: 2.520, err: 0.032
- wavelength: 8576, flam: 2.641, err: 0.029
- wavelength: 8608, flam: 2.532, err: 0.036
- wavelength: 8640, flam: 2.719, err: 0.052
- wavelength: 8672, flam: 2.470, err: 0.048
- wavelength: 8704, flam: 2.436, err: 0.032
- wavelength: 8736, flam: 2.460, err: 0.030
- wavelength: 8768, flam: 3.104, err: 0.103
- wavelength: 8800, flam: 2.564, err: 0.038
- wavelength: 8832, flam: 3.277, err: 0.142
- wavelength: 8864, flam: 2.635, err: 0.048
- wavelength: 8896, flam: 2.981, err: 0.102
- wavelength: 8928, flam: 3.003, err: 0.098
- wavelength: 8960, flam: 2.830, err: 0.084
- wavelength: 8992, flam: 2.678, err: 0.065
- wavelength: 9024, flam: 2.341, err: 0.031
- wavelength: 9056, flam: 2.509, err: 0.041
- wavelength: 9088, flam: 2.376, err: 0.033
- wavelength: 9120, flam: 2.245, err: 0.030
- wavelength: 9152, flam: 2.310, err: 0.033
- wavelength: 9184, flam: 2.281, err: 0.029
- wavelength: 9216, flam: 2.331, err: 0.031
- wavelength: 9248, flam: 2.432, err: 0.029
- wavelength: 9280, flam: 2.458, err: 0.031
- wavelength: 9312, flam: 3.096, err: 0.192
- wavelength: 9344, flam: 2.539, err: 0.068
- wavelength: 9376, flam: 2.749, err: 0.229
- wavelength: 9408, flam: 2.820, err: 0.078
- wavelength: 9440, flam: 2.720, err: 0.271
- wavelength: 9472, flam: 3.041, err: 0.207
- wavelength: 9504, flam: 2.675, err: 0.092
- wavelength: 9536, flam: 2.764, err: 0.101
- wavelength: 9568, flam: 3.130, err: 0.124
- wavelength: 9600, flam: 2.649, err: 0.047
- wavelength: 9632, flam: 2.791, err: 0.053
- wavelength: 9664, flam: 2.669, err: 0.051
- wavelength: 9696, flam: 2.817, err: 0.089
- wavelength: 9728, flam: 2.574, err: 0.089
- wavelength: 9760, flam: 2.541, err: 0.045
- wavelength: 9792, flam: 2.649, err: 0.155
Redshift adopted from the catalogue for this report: 0.28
